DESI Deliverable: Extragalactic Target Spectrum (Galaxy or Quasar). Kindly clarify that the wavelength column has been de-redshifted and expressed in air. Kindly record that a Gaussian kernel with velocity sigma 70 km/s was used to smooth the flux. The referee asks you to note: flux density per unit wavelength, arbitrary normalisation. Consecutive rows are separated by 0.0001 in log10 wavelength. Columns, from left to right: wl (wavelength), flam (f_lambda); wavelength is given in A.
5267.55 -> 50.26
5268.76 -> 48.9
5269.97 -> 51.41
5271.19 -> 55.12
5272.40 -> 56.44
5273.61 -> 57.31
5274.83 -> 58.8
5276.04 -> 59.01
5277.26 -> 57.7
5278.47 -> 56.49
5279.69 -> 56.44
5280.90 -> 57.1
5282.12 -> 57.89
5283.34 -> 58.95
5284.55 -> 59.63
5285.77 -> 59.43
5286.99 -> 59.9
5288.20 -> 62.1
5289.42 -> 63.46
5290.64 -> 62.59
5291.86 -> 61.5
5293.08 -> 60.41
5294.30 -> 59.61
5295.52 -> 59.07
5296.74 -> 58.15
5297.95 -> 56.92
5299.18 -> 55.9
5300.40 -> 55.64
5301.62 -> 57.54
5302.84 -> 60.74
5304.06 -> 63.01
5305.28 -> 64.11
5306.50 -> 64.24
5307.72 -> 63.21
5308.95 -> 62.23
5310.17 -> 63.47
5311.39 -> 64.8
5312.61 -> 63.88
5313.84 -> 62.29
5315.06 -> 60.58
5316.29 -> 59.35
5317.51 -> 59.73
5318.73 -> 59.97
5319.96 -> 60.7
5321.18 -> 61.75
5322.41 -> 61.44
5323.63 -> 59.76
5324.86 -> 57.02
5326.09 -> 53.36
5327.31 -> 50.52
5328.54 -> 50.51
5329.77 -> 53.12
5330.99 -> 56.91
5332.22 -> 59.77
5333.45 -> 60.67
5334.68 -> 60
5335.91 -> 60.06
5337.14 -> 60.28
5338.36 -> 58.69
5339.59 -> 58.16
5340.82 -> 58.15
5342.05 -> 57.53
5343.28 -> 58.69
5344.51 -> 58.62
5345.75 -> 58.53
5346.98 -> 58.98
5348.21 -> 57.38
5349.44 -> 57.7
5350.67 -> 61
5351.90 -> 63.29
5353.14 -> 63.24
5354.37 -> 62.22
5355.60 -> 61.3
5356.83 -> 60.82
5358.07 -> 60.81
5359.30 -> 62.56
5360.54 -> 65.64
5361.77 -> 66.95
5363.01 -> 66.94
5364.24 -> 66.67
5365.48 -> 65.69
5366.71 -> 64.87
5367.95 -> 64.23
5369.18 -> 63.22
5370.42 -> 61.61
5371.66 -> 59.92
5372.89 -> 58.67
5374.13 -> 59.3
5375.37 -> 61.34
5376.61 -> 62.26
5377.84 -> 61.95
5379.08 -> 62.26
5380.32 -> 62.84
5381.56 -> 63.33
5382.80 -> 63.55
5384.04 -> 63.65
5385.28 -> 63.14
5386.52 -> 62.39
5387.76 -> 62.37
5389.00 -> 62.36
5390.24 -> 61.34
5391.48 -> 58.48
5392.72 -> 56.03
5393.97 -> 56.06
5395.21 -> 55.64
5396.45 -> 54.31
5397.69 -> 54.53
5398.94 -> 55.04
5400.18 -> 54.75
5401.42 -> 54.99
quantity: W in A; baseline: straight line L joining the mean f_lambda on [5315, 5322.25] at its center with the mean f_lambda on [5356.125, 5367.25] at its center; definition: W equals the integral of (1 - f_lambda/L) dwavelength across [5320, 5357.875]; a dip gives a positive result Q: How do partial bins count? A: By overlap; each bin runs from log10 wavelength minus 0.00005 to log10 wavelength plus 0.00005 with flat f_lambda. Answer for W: 2.2 A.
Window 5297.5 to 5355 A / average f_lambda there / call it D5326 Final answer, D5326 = 59.5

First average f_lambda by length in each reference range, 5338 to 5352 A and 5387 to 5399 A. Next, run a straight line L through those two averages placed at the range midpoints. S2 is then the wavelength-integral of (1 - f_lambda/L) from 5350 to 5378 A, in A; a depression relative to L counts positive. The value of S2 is -2.1 A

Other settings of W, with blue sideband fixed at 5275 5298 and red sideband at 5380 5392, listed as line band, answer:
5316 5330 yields 0.7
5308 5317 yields -0.3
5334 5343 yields 0.3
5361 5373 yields -0.5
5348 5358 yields 0.1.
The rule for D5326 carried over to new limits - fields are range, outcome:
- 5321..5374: 60.2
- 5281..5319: 60.6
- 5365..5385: 62.4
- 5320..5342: 57.7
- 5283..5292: 61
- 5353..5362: 62.8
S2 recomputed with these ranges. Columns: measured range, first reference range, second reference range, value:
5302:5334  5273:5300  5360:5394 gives 0.17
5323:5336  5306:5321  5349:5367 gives 1.27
